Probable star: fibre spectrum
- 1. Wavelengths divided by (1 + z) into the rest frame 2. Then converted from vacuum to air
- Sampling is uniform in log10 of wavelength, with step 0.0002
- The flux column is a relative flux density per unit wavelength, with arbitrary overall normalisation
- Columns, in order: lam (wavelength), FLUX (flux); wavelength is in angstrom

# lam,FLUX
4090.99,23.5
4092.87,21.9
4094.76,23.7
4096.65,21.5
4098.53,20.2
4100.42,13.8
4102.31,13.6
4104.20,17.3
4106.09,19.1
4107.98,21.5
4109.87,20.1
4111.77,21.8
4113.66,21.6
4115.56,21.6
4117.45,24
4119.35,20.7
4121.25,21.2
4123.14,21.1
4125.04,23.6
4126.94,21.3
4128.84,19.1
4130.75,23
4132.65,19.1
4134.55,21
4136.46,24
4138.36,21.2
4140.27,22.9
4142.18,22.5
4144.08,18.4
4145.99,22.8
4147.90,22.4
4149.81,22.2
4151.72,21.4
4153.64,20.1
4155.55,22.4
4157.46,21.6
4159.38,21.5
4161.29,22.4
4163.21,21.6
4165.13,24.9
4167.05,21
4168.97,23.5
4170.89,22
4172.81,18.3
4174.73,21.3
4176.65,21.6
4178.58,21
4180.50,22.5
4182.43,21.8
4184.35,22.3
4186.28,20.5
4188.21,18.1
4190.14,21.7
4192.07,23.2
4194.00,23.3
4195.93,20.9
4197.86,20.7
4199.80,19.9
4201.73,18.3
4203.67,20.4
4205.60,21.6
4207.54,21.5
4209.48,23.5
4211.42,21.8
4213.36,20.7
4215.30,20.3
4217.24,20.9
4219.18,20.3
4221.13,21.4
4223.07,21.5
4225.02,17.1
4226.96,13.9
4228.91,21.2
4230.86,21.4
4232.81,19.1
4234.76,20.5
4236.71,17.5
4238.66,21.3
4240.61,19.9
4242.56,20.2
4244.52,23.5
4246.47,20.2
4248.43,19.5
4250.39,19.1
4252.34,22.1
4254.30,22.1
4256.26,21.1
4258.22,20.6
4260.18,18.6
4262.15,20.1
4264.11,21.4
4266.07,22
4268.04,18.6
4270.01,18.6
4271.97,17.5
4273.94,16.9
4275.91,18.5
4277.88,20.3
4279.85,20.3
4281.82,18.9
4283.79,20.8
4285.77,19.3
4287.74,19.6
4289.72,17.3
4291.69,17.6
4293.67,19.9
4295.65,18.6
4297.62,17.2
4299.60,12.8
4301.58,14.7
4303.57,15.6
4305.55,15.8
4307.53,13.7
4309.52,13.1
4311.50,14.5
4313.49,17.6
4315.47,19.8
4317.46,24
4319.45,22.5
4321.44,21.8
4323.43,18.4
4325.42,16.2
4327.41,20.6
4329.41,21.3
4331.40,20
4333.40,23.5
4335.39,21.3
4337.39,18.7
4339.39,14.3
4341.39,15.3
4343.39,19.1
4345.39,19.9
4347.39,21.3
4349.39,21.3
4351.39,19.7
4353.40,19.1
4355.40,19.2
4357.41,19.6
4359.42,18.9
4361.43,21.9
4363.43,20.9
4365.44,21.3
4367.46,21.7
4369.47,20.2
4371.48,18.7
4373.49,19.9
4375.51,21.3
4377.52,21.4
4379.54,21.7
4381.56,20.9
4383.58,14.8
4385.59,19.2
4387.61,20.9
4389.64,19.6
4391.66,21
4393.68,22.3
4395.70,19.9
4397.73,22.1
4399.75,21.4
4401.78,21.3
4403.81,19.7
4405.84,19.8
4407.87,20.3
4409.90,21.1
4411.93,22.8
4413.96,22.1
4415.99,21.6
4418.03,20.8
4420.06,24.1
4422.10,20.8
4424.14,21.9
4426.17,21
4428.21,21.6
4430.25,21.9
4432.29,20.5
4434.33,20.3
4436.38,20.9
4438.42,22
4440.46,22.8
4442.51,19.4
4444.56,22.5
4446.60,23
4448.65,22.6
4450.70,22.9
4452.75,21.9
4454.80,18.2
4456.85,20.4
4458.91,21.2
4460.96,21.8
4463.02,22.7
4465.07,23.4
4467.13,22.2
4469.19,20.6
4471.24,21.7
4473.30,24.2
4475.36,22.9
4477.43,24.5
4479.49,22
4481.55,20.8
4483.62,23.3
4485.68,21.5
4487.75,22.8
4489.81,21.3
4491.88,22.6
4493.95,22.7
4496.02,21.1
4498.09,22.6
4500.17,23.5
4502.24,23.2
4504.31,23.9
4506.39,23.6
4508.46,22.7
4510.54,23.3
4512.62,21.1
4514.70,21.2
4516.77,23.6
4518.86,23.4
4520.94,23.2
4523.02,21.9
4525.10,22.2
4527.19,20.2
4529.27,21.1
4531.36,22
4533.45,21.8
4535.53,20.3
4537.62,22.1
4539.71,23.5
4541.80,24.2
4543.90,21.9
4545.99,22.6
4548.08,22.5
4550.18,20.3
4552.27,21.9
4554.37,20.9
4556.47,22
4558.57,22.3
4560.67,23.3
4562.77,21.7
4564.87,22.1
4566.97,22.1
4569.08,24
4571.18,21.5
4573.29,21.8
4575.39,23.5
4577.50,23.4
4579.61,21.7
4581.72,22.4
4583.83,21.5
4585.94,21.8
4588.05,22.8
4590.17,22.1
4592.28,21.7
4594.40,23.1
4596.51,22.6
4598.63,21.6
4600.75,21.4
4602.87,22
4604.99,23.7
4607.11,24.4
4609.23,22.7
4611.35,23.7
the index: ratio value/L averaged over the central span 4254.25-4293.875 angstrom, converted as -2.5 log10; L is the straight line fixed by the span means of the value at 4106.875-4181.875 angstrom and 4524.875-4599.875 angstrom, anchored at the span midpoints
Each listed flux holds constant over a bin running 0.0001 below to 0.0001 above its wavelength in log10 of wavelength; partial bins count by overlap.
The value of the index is 0.12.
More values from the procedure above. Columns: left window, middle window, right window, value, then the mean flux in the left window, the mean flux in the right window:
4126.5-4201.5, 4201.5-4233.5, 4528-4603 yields 0.064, 21.5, 22.1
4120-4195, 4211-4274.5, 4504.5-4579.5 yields 0.091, 21.6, 22.3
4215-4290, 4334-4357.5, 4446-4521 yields 0.094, 19.8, 22.4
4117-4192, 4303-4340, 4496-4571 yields 0.175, 21.6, 22.3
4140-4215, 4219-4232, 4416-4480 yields 0.109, 21.5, 21.8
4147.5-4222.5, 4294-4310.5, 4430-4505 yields 0.372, 21.4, 22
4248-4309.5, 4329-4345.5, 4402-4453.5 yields 0.032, 18.6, 21.5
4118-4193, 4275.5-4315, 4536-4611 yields 0.252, 21.6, 22.4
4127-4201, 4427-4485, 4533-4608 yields 0.011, 21.5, 22.3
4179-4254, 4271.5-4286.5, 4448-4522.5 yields 0.105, 20.6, 22.3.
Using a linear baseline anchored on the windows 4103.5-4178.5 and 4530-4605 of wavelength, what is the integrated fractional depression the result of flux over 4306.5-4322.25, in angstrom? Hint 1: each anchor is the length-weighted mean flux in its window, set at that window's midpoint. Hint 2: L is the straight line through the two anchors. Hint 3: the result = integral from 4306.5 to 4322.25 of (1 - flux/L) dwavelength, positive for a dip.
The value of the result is 2.5 angstrom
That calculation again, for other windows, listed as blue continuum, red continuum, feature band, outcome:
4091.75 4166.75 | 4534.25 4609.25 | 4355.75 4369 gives 0.7 angstrom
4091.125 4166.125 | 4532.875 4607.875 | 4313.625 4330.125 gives 0.9 angstrom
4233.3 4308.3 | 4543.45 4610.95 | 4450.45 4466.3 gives -0.4 angstrom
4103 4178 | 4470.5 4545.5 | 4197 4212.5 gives 0.5 angstrom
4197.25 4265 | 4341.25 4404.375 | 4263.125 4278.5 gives 0.9 angstrom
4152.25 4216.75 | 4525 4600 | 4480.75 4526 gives -1.1 angstrom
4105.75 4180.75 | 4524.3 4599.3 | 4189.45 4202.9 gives 0.3 angstrom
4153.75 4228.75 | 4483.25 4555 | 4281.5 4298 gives 2.0 angstrom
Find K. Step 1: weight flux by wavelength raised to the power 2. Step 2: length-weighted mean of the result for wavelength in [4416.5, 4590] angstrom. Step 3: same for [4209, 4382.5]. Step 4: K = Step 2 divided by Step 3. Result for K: 1.25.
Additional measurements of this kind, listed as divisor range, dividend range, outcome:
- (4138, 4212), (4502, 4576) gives 1.22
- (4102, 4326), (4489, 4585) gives 1.28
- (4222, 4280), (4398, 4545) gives 1.23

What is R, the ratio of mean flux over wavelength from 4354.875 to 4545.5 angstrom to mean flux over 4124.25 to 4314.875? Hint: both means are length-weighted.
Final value 1.07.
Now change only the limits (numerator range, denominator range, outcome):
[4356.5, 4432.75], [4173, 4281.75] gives 1.02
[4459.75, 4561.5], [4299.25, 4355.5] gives 1.21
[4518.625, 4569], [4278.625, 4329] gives 1.22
